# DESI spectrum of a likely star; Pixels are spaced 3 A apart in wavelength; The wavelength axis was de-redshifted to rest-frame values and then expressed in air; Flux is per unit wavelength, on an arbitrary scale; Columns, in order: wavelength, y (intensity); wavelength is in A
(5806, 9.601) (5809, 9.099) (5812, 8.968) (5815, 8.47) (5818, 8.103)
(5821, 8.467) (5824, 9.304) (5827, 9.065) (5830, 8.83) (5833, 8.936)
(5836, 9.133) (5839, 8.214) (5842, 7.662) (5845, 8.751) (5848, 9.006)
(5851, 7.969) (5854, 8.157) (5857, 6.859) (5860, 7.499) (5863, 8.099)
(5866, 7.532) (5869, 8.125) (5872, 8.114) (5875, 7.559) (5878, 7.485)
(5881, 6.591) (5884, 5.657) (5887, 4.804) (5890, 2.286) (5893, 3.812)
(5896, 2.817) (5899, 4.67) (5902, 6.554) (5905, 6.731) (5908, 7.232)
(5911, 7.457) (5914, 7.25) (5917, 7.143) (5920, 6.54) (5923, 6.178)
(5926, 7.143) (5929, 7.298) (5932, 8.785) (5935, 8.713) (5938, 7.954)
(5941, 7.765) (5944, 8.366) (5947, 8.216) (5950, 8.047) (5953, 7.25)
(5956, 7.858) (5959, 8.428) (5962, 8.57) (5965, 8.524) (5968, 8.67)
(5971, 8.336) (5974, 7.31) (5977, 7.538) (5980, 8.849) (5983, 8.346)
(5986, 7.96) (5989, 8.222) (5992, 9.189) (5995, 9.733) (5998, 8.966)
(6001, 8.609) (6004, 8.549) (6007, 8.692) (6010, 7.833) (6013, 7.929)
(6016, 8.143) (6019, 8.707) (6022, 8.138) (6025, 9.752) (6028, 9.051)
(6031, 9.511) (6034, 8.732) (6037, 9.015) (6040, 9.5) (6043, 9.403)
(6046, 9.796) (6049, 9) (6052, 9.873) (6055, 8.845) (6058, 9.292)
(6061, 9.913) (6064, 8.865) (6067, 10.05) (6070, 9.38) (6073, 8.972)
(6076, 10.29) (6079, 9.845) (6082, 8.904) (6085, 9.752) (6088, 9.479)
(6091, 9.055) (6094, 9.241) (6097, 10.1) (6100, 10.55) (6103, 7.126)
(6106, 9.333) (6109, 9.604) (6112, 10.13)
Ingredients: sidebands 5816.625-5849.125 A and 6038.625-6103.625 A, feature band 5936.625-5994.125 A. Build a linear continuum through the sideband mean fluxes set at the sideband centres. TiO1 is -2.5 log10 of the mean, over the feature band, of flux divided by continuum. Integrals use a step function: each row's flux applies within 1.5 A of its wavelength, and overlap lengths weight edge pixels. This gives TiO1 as 0.11 mag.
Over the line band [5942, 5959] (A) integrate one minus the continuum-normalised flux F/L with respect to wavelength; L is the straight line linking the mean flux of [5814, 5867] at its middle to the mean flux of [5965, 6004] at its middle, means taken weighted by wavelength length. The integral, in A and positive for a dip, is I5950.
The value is 0.93 A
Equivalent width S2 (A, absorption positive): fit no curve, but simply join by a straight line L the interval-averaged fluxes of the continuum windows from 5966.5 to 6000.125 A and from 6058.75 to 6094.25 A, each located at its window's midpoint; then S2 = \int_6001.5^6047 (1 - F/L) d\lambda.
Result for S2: 0.4 A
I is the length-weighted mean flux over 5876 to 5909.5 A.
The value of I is 5.36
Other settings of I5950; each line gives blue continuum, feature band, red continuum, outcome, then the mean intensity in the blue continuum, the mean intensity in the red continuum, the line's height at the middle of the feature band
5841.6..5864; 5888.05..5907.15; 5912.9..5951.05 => 7.88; 8.01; 7.65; 7.81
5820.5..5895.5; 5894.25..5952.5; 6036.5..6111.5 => 7.04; 7.44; 9.42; 8.04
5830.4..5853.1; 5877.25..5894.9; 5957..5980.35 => 7.28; 8.53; 8.24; 8.43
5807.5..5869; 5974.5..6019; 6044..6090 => 3.39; 8.4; 9.48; 9.15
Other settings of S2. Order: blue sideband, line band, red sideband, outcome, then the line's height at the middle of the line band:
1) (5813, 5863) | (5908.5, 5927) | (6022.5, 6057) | 3.77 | 8.75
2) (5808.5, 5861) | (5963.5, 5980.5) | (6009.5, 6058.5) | 1.27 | 8.83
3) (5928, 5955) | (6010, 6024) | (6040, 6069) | 1.16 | 8.99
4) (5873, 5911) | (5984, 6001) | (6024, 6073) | -1.60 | 8.02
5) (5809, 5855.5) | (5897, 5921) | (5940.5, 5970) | 4.96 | 8.35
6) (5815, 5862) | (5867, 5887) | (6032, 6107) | 3.45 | 8.56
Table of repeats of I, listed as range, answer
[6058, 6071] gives 9.53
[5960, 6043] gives 8.62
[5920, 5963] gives 7.84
